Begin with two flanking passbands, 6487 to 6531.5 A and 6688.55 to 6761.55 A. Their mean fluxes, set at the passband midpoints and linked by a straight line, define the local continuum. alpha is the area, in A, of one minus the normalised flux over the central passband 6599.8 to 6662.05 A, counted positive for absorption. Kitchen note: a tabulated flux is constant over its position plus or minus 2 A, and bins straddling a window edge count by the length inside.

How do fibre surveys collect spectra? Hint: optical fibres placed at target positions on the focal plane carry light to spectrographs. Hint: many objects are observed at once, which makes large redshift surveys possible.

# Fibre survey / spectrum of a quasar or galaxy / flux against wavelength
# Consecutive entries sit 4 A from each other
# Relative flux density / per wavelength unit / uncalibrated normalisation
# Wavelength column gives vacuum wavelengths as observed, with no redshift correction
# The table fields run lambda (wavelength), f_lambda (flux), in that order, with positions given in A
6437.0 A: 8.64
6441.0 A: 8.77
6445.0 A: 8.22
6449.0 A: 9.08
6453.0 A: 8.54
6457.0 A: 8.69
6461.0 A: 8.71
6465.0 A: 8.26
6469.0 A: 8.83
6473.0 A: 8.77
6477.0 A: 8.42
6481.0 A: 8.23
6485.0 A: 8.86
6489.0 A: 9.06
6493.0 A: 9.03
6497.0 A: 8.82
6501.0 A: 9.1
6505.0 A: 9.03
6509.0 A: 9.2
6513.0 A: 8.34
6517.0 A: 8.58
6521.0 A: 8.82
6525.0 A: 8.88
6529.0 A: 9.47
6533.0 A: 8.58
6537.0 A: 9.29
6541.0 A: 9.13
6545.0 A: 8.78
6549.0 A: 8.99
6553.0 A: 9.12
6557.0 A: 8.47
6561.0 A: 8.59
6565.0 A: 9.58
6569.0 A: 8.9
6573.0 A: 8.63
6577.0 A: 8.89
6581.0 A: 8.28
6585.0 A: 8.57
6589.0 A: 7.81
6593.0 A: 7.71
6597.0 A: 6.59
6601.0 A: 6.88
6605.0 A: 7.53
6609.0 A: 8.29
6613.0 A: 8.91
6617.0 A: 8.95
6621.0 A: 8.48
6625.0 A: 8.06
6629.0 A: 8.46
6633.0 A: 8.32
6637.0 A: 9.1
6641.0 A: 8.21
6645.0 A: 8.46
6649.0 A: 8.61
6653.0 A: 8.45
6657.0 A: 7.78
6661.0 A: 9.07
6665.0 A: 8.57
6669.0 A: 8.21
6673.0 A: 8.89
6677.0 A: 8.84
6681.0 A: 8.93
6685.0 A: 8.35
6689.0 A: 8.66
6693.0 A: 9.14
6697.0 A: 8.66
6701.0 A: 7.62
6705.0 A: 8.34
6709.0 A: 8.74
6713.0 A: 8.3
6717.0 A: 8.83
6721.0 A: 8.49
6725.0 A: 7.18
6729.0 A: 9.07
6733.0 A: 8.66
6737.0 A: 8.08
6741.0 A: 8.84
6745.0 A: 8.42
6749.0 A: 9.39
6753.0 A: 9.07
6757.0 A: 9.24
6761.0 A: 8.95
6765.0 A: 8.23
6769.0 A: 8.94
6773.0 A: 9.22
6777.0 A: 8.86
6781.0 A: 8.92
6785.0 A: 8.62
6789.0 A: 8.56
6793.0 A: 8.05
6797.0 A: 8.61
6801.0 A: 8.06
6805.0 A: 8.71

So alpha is 2.8 A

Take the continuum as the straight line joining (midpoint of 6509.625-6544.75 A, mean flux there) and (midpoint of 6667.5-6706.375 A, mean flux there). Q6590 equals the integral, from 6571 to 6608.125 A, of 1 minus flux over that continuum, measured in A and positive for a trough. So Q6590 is 3.7 A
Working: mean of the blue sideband 8.89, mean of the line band 7.89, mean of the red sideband 8.57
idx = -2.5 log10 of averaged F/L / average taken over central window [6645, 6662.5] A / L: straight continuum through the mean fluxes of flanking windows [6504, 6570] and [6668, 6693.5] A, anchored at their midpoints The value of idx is 0.04 mag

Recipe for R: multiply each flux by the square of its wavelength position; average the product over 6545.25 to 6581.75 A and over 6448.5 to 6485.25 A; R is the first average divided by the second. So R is 1.06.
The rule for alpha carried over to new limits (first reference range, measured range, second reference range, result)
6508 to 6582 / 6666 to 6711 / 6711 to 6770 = 0.6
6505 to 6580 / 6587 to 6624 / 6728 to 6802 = 3.9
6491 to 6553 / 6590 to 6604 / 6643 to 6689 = 2.6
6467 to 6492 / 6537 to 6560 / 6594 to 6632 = -1.6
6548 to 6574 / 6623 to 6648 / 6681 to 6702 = 0.8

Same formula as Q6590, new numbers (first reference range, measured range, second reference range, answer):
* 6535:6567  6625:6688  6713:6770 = 1.92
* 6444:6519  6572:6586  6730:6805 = 0.21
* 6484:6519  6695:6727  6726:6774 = 1.98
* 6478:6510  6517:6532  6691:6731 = -0.23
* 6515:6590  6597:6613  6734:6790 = 2.19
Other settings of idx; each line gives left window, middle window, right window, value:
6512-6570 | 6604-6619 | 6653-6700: 0.03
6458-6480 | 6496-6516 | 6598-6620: -0.06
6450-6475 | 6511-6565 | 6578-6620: -0.08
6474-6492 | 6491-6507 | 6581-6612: -0.06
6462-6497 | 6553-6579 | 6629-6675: -0.03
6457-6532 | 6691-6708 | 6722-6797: 0.03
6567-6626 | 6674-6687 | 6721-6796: -0.04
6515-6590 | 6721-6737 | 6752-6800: 0.06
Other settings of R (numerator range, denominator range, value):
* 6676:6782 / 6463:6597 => 1.05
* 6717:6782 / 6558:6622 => 1.10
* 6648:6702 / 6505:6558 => 1.00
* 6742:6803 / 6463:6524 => 1.09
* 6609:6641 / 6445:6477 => 1.04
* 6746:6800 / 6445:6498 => 1.11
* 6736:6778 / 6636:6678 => 1.07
